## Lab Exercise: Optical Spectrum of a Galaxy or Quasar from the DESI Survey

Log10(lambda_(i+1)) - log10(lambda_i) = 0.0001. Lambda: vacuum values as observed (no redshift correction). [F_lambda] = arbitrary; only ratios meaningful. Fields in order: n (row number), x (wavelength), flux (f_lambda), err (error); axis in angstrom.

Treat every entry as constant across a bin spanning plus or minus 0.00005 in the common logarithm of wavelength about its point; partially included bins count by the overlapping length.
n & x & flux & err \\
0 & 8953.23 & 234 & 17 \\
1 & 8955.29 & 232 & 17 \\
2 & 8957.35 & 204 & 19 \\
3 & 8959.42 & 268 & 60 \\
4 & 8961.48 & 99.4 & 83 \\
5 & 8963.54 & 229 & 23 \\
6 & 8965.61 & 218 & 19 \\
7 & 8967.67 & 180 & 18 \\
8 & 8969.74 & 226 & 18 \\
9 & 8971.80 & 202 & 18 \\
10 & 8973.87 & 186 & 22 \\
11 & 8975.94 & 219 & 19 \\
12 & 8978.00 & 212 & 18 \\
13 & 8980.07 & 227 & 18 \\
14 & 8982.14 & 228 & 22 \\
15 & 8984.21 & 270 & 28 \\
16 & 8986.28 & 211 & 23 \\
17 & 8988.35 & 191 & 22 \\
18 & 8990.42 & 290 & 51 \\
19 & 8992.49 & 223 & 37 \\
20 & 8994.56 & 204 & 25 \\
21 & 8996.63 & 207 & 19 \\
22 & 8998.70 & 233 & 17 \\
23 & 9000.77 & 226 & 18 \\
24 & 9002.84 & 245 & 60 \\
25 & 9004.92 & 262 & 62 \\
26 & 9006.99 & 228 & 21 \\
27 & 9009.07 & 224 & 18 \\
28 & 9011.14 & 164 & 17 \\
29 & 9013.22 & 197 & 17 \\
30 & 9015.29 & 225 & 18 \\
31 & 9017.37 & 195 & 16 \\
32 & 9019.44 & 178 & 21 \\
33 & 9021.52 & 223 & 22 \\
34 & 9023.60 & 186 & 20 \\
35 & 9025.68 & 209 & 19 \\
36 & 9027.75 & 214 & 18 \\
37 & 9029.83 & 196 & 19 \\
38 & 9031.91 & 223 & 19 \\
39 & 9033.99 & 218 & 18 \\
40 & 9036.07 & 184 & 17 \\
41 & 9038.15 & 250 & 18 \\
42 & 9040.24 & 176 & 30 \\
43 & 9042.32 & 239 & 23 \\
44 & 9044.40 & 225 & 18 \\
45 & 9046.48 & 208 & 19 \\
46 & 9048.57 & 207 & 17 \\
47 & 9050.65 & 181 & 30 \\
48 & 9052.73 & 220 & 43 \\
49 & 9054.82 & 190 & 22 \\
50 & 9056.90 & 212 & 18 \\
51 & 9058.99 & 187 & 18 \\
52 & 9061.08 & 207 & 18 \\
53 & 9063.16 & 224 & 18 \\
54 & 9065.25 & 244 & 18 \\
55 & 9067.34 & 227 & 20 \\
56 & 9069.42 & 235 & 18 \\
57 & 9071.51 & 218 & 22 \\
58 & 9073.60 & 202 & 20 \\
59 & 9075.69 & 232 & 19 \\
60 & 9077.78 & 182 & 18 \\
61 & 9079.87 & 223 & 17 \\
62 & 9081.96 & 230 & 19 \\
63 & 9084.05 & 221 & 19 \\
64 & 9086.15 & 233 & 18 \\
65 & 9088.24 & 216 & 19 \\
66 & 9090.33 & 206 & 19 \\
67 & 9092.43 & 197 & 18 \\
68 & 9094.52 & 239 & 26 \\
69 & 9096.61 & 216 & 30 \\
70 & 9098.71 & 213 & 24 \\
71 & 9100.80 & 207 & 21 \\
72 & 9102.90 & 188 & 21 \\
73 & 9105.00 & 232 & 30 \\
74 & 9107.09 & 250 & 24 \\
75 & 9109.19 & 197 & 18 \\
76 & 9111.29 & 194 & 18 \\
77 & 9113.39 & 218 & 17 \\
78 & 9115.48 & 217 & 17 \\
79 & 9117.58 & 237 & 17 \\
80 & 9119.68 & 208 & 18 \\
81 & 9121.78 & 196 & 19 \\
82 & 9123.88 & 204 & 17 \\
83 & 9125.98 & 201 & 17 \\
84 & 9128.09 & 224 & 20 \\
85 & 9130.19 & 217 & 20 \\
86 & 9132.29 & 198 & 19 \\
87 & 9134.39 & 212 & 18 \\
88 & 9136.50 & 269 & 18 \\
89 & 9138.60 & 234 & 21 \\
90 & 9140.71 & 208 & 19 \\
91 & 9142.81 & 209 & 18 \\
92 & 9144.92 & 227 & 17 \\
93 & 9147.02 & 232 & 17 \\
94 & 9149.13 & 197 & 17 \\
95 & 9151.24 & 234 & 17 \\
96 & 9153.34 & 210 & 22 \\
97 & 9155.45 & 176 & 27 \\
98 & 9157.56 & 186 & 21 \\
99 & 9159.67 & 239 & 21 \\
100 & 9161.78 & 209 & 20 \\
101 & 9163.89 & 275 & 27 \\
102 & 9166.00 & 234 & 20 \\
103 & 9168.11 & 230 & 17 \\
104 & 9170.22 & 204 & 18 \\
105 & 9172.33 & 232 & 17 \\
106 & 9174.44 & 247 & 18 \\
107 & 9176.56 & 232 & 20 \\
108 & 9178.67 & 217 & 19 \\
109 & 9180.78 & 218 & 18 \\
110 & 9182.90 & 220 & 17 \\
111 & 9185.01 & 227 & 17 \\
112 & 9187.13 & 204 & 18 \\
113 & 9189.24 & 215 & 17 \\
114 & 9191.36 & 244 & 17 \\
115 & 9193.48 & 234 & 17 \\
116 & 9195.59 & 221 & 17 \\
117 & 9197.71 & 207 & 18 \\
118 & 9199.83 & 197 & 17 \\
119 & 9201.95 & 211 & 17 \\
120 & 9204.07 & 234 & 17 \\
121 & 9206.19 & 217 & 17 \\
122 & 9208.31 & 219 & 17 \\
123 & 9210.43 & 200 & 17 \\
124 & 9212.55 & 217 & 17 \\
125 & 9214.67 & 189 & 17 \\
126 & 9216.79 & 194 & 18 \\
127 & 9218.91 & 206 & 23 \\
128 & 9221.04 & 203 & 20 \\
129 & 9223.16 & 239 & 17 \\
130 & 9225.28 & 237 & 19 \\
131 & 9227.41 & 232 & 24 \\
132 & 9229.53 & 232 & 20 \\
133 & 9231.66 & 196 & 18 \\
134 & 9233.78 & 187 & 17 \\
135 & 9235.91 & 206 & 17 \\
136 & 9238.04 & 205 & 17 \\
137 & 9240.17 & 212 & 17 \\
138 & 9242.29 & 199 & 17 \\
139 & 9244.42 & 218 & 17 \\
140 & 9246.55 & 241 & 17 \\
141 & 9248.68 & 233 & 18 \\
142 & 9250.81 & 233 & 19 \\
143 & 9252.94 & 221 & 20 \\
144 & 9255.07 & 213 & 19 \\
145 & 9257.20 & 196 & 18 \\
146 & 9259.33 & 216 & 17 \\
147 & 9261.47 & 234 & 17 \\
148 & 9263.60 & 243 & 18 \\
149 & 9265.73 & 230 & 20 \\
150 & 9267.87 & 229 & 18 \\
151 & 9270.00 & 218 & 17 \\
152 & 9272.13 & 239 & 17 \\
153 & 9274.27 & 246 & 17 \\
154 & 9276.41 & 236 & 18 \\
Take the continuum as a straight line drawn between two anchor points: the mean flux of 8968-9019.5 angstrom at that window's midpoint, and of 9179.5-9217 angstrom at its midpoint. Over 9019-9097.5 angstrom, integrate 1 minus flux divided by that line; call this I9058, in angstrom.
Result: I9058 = 1.84 angstrom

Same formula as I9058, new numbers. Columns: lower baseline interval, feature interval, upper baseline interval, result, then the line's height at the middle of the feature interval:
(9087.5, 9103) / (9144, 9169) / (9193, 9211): -0.8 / 214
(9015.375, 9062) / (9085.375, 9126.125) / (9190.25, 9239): -0.8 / 209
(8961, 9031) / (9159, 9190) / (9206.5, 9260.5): -1.9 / 214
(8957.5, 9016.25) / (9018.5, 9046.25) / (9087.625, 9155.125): 0.9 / 217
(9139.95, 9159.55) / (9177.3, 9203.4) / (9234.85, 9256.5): -0.6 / 213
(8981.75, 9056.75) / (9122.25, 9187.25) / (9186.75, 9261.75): -1.5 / 215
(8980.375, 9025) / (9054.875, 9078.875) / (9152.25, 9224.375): 0.5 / 219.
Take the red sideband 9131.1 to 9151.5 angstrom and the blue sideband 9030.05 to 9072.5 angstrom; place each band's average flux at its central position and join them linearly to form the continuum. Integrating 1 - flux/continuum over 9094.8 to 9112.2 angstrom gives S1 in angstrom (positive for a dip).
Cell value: 0.4 angstrom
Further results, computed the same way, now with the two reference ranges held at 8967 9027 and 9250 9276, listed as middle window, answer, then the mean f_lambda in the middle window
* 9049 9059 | 0.87 angstrom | 200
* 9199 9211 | 0.57 angstrom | 214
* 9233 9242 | 0.92 angstrom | 203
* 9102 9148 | 0.91 angstrom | 217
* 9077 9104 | 0.80 angstrom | 213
